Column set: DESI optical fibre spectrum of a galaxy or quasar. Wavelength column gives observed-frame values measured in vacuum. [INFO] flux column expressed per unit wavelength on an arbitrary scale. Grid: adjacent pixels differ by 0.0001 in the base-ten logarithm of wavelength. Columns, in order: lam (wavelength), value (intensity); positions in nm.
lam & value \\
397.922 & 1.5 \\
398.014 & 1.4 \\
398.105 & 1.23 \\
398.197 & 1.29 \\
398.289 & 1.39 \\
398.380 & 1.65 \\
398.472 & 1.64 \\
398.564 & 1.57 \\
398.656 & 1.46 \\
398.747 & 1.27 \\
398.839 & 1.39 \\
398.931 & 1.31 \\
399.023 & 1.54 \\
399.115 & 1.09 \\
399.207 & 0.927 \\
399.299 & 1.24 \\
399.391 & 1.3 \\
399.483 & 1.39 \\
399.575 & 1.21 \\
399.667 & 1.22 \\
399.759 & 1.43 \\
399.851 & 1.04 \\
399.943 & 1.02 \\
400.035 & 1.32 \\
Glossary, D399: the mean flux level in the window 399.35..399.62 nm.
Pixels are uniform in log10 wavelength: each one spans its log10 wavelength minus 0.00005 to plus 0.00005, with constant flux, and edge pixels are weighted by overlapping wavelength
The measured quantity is 1.3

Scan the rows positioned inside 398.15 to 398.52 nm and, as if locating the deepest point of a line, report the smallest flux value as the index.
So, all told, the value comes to 1.29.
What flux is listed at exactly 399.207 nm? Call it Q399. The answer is 0.927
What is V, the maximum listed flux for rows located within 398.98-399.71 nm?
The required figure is 1.54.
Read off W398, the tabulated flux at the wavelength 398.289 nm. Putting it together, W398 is 1.39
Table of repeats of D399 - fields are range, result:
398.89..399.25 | 1.22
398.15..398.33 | 1.33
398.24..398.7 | 1.54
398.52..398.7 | 1.51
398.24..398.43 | 1.52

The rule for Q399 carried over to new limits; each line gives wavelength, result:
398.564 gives 1.57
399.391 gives 1.3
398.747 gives 1.27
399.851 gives 1.04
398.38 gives 1.65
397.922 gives 1.5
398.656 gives 1.46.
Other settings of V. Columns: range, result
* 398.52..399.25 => 1.57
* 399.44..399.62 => 1.39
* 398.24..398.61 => 1.65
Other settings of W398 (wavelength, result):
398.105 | 1.23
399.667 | 1.22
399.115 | 1.09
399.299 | 1.24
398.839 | 1.39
